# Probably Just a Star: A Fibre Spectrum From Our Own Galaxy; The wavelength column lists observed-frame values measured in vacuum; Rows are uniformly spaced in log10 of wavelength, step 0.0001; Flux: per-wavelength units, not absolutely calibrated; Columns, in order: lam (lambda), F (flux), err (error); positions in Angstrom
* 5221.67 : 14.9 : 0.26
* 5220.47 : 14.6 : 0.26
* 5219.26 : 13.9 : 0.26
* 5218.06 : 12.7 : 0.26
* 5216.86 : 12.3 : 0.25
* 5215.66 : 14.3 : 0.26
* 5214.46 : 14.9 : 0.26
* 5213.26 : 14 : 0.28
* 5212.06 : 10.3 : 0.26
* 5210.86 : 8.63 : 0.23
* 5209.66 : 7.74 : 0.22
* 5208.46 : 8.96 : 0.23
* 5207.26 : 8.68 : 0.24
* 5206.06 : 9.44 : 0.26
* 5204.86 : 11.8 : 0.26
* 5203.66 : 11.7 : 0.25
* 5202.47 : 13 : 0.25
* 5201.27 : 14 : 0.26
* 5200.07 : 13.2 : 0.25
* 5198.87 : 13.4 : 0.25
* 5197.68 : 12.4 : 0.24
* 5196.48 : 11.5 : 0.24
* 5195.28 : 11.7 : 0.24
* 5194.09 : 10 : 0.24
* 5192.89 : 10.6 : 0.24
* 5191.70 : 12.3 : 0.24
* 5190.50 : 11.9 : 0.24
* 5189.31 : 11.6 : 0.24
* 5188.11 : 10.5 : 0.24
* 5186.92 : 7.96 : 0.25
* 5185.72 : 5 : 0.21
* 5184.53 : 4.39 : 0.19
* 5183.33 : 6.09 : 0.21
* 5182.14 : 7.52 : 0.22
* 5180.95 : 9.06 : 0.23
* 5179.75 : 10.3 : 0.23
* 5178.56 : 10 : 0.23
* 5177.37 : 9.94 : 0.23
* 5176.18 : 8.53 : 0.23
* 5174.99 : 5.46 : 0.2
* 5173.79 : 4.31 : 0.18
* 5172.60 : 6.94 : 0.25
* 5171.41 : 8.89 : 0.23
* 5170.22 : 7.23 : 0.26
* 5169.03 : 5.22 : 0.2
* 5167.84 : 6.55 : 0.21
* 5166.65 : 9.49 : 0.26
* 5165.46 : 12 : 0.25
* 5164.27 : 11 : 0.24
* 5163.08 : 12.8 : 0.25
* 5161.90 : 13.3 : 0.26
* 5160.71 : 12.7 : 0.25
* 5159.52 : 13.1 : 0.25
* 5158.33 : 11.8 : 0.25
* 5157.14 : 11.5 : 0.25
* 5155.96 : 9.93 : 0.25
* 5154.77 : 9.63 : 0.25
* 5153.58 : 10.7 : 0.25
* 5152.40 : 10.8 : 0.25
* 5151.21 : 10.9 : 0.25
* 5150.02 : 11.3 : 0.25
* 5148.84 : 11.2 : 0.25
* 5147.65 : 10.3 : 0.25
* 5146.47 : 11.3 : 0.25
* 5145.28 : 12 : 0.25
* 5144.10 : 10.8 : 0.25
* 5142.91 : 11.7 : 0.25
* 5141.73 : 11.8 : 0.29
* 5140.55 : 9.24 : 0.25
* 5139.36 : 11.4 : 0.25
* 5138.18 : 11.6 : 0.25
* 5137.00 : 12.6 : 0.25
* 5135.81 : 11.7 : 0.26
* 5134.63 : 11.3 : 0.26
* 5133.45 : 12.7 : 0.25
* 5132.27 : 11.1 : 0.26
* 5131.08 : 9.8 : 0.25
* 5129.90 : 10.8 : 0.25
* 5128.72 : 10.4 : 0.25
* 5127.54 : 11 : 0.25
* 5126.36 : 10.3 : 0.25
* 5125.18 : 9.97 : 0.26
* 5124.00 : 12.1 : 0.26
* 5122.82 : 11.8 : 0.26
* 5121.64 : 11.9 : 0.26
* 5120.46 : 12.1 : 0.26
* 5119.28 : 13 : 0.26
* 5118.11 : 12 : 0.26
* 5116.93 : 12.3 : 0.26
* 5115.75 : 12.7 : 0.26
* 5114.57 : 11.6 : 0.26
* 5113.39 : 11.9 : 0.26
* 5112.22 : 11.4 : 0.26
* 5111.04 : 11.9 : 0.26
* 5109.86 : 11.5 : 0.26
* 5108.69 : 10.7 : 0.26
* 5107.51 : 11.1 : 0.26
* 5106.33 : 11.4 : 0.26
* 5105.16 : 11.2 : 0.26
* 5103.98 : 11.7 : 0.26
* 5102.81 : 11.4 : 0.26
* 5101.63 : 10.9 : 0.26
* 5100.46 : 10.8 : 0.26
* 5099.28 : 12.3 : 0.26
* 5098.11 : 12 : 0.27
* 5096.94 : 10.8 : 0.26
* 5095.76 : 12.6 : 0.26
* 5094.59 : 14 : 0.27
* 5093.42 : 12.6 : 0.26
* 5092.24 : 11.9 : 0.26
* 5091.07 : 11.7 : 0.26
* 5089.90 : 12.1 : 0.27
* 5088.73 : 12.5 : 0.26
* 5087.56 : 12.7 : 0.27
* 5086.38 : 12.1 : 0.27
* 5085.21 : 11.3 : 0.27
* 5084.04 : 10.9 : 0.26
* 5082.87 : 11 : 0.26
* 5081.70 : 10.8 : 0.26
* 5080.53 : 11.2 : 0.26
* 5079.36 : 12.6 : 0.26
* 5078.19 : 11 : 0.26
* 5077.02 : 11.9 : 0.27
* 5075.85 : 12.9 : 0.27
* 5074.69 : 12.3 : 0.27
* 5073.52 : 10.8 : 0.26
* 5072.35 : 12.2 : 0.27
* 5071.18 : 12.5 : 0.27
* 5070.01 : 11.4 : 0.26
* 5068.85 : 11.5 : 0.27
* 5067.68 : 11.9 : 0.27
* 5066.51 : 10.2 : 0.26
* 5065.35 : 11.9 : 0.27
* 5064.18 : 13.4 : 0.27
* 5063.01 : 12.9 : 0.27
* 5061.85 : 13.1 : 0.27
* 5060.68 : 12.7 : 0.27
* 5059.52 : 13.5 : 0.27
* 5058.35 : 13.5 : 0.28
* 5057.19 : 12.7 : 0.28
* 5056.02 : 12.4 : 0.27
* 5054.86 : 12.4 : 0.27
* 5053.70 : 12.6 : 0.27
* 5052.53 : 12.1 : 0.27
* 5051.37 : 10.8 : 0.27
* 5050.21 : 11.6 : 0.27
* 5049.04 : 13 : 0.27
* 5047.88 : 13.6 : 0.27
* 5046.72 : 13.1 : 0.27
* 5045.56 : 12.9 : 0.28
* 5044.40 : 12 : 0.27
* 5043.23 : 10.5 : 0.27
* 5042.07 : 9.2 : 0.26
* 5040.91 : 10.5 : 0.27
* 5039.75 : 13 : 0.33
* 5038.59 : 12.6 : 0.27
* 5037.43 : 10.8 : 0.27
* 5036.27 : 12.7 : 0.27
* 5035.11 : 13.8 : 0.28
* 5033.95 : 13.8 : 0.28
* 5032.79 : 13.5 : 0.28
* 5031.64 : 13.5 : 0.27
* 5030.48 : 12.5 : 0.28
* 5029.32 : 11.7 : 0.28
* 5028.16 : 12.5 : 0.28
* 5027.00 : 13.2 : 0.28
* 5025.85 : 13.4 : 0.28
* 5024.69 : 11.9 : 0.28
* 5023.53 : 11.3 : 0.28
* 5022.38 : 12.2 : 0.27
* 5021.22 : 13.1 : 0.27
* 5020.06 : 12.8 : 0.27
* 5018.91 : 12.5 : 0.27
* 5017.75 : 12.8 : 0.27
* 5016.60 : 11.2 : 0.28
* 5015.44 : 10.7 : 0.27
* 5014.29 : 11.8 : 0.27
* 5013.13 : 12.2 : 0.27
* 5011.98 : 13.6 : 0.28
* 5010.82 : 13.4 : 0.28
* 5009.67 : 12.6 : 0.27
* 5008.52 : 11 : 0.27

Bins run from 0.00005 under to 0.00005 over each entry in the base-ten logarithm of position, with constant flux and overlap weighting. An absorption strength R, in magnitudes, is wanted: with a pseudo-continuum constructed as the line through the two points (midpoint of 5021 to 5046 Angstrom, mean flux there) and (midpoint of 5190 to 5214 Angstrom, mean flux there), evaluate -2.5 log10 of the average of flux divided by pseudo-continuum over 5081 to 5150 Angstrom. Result 0.02 mag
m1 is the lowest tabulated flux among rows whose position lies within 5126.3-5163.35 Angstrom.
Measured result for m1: 9.24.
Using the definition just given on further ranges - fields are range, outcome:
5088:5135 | 9.8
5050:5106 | 10.2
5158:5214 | 4.31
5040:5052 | 9.2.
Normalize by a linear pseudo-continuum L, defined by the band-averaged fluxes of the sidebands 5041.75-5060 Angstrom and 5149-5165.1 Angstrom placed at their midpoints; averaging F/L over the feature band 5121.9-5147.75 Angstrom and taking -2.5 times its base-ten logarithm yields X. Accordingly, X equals 0.04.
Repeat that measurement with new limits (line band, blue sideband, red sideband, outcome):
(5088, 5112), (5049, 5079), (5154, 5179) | -0.05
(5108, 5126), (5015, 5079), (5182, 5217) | -0.02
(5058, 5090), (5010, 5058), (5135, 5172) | -0.02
